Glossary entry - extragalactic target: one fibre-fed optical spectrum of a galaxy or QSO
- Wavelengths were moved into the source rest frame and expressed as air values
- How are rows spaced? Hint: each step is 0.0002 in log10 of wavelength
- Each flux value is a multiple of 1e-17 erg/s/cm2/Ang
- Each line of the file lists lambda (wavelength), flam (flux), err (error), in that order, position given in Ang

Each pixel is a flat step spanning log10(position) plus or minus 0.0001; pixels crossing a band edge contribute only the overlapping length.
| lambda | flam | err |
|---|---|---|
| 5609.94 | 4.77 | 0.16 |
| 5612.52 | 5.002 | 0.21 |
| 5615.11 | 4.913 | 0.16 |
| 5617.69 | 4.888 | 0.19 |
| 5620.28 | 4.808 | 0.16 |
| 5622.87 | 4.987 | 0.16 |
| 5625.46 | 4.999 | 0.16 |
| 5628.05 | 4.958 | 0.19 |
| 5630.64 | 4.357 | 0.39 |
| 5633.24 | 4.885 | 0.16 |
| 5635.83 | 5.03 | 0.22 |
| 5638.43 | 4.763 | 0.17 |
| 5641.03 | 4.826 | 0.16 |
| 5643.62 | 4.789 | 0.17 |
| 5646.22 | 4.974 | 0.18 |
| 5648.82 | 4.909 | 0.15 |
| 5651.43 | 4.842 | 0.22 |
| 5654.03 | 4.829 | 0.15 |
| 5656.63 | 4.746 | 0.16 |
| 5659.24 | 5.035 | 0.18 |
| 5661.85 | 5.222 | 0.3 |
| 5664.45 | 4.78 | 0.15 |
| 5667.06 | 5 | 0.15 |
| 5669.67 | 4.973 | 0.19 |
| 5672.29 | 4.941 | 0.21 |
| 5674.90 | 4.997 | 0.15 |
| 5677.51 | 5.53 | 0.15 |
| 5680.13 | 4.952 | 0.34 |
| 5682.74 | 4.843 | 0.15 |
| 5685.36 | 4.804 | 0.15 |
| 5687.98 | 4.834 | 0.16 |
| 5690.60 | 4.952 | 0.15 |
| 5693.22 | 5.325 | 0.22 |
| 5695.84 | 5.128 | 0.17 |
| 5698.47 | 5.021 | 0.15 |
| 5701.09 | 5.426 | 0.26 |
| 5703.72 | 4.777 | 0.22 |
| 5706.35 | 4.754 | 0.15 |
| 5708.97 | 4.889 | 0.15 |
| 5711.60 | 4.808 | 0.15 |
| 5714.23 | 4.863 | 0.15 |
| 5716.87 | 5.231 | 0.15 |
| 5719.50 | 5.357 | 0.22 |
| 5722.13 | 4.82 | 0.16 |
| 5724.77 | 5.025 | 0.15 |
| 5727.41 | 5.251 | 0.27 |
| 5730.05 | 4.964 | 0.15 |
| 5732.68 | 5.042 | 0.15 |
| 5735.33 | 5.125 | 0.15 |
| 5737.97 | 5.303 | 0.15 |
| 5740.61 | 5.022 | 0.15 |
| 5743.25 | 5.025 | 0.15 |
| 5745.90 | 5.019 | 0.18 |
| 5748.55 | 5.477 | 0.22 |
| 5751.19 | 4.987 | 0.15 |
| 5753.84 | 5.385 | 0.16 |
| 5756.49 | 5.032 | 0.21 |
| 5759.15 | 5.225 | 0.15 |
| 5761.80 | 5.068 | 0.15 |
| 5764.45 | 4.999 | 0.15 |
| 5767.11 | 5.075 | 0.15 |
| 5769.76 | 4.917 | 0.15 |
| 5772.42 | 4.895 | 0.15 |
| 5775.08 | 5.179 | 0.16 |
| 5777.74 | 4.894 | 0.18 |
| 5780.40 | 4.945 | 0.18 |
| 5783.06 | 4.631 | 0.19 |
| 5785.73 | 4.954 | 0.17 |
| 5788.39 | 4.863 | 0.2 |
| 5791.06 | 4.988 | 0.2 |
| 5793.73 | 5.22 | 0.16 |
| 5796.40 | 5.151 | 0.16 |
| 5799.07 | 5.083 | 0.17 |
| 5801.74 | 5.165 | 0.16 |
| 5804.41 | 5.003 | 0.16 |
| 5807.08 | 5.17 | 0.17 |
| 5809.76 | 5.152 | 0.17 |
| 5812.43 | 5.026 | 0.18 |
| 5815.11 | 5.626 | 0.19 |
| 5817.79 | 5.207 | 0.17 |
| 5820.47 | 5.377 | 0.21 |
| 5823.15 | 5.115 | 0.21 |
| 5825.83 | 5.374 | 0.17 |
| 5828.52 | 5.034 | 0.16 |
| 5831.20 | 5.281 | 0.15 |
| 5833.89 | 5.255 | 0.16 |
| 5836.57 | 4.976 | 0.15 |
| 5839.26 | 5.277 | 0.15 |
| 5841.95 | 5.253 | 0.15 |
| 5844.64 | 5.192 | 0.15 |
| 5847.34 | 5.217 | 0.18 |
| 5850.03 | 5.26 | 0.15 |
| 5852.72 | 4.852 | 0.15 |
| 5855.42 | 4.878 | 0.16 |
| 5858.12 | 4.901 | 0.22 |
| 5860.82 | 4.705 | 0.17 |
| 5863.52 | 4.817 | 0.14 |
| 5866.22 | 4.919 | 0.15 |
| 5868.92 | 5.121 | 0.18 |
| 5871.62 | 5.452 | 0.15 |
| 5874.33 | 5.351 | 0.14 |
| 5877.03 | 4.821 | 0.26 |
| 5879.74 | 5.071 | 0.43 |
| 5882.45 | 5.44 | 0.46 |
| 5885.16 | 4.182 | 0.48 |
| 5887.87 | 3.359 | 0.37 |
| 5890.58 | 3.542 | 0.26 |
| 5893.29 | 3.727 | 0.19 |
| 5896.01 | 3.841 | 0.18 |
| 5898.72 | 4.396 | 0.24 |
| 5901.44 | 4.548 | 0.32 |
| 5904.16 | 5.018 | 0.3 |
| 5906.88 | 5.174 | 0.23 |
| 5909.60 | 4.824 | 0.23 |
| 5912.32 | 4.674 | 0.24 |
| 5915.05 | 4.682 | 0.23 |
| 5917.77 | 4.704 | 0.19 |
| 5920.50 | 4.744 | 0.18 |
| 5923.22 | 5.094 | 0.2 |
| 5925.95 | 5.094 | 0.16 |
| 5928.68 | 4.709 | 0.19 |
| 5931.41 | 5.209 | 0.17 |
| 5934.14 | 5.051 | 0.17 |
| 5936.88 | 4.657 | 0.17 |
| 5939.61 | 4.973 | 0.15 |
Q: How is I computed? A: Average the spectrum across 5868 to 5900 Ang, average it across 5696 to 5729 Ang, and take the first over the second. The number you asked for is 0.90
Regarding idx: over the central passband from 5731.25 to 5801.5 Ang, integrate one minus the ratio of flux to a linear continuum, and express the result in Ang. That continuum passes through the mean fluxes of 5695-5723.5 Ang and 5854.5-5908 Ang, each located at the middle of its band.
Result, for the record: -2.4 Ang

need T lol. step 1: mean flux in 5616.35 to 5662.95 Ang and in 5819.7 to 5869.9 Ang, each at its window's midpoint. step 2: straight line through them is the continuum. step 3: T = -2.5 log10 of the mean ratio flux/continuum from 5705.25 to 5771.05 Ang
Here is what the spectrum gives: -0.02 mag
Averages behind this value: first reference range 4.88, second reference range 5.09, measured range 5.07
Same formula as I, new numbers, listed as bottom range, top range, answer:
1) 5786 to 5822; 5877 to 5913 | 0.87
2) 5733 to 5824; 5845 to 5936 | 0.94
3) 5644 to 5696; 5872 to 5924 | 0.92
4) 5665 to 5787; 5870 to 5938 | 0.93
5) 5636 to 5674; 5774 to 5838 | 1.04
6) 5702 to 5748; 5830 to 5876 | 1.01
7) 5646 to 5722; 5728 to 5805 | 1.01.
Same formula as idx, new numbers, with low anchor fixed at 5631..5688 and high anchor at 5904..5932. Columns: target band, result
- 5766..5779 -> -0.2 Ang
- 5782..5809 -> -0.7 Ang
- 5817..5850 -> -2.1 Ang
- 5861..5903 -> 2.7 Ang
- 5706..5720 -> -0.2 Ang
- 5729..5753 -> -1.0 Ang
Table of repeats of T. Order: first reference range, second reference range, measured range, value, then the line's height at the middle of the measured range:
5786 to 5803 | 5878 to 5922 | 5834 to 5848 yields -0.080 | 4.82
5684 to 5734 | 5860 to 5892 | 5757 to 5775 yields -0.027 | 4.92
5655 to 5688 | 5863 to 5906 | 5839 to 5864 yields -0.083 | 4.66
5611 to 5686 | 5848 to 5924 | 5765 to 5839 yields -0.068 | 4.79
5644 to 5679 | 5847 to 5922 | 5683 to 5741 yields -0.024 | 4.92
